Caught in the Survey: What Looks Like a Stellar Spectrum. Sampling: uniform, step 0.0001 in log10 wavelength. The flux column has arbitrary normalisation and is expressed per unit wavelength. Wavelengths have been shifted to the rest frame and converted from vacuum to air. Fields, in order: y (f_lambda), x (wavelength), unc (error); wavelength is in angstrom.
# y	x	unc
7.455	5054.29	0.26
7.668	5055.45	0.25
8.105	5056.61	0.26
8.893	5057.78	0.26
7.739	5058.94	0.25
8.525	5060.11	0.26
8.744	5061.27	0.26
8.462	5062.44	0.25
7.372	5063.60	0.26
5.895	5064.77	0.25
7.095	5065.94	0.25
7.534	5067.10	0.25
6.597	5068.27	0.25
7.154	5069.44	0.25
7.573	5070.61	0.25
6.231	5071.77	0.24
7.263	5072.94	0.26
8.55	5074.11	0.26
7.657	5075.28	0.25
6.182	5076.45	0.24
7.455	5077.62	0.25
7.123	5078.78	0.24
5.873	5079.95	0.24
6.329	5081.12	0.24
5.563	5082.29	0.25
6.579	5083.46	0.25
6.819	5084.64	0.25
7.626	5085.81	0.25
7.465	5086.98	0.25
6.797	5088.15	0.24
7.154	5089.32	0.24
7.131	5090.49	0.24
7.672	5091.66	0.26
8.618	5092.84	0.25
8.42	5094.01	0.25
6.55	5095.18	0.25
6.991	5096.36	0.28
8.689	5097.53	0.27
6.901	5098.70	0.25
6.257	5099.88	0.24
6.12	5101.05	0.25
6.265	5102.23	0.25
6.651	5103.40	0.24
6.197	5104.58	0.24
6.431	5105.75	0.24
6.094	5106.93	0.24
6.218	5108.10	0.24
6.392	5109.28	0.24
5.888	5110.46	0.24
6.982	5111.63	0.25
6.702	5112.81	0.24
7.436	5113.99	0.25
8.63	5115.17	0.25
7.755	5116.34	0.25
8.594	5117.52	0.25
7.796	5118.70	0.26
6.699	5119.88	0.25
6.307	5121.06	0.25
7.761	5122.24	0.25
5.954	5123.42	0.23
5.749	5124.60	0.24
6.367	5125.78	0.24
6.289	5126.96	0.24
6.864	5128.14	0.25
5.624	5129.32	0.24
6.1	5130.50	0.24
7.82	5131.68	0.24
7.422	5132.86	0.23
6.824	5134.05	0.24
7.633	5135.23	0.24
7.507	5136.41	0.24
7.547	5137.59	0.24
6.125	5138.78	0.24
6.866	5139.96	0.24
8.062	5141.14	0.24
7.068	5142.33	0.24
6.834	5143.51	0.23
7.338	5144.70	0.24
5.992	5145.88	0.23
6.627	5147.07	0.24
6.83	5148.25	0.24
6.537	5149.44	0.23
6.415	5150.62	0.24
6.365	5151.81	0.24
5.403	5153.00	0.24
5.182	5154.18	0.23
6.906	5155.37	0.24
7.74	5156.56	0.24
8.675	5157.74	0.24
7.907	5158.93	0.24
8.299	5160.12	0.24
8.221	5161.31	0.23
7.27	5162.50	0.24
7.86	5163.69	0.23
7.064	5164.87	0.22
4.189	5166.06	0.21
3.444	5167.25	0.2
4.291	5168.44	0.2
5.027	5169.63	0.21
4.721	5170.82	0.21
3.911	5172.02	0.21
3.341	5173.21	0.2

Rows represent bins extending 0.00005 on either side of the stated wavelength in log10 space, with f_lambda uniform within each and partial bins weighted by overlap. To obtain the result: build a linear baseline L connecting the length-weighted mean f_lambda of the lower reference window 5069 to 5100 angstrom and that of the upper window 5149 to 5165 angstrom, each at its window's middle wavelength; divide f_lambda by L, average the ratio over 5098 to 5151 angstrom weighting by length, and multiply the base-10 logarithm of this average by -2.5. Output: 0.05 mag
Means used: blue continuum 7.15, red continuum 7.14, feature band 6.82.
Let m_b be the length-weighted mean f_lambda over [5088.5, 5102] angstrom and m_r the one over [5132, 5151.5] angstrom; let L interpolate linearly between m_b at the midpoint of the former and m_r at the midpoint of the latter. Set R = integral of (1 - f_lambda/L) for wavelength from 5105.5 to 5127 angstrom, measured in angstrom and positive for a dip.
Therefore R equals 0.84 angstrom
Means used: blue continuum 7.28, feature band 6.86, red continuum 6.98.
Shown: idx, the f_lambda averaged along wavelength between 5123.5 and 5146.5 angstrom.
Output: 6.82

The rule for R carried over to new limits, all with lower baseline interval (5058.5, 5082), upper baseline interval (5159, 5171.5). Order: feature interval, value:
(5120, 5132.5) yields 0.1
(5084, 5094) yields -0.6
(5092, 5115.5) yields -0.2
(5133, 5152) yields -1.7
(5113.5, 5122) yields -1.2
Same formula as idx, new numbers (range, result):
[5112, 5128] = 7.07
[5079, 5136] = 6.9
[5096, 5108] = 6.64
